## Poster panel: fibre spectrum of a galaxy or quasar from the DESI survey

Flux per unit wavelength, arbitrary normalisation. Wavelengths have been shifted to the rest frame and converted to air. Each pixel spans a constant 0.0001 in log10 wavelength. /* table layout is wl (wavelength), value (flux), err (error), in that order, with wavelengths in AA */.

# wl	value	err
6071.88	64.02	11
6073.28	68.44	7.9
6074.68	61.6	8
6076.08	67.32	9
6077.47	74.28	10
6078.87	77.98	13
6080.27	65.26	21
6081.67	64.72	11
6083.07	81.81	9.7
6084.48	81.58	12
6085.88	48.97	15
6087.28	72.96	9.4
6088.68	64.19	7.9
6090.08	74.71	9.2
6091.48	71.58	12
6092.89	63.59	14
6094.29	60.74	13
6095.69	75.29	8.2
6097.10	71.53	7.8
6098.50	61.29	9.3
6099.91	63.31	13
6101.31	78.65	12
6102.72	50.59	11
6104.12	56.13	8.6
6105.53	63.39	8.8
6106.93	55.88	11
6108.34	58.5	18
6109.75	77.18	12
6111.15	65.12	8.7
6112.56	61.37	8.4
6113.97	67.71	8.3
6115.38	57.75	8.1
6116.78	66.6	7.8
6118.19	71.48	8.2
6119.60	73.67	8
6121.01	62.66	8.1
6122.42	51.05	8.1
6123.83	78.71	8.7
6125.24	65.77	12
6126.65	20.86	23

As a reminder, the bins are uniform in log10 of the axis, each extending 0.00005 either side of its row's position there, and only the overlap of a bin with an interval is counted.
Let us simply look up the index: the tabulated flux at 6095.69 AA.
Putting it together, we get 75.29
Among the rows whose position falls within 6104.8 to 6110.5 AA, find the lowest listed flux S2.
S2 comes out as 55.88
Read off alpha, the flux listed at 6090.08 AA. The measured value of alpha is 74.71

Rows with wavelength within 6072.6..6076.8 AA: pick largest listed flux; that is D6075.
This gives 68.44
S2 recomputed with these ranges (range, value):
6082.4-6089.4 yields 48.97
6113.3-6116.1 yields 57.75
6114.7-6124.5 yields 51.05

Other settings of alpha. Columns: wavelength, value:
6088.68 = 64.19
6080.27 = 65.26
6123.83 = 78.71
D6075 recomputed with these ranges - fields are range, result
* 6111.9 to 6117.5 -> 67.71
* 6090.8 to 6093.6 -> 71.58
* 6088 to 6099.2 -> 75.29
